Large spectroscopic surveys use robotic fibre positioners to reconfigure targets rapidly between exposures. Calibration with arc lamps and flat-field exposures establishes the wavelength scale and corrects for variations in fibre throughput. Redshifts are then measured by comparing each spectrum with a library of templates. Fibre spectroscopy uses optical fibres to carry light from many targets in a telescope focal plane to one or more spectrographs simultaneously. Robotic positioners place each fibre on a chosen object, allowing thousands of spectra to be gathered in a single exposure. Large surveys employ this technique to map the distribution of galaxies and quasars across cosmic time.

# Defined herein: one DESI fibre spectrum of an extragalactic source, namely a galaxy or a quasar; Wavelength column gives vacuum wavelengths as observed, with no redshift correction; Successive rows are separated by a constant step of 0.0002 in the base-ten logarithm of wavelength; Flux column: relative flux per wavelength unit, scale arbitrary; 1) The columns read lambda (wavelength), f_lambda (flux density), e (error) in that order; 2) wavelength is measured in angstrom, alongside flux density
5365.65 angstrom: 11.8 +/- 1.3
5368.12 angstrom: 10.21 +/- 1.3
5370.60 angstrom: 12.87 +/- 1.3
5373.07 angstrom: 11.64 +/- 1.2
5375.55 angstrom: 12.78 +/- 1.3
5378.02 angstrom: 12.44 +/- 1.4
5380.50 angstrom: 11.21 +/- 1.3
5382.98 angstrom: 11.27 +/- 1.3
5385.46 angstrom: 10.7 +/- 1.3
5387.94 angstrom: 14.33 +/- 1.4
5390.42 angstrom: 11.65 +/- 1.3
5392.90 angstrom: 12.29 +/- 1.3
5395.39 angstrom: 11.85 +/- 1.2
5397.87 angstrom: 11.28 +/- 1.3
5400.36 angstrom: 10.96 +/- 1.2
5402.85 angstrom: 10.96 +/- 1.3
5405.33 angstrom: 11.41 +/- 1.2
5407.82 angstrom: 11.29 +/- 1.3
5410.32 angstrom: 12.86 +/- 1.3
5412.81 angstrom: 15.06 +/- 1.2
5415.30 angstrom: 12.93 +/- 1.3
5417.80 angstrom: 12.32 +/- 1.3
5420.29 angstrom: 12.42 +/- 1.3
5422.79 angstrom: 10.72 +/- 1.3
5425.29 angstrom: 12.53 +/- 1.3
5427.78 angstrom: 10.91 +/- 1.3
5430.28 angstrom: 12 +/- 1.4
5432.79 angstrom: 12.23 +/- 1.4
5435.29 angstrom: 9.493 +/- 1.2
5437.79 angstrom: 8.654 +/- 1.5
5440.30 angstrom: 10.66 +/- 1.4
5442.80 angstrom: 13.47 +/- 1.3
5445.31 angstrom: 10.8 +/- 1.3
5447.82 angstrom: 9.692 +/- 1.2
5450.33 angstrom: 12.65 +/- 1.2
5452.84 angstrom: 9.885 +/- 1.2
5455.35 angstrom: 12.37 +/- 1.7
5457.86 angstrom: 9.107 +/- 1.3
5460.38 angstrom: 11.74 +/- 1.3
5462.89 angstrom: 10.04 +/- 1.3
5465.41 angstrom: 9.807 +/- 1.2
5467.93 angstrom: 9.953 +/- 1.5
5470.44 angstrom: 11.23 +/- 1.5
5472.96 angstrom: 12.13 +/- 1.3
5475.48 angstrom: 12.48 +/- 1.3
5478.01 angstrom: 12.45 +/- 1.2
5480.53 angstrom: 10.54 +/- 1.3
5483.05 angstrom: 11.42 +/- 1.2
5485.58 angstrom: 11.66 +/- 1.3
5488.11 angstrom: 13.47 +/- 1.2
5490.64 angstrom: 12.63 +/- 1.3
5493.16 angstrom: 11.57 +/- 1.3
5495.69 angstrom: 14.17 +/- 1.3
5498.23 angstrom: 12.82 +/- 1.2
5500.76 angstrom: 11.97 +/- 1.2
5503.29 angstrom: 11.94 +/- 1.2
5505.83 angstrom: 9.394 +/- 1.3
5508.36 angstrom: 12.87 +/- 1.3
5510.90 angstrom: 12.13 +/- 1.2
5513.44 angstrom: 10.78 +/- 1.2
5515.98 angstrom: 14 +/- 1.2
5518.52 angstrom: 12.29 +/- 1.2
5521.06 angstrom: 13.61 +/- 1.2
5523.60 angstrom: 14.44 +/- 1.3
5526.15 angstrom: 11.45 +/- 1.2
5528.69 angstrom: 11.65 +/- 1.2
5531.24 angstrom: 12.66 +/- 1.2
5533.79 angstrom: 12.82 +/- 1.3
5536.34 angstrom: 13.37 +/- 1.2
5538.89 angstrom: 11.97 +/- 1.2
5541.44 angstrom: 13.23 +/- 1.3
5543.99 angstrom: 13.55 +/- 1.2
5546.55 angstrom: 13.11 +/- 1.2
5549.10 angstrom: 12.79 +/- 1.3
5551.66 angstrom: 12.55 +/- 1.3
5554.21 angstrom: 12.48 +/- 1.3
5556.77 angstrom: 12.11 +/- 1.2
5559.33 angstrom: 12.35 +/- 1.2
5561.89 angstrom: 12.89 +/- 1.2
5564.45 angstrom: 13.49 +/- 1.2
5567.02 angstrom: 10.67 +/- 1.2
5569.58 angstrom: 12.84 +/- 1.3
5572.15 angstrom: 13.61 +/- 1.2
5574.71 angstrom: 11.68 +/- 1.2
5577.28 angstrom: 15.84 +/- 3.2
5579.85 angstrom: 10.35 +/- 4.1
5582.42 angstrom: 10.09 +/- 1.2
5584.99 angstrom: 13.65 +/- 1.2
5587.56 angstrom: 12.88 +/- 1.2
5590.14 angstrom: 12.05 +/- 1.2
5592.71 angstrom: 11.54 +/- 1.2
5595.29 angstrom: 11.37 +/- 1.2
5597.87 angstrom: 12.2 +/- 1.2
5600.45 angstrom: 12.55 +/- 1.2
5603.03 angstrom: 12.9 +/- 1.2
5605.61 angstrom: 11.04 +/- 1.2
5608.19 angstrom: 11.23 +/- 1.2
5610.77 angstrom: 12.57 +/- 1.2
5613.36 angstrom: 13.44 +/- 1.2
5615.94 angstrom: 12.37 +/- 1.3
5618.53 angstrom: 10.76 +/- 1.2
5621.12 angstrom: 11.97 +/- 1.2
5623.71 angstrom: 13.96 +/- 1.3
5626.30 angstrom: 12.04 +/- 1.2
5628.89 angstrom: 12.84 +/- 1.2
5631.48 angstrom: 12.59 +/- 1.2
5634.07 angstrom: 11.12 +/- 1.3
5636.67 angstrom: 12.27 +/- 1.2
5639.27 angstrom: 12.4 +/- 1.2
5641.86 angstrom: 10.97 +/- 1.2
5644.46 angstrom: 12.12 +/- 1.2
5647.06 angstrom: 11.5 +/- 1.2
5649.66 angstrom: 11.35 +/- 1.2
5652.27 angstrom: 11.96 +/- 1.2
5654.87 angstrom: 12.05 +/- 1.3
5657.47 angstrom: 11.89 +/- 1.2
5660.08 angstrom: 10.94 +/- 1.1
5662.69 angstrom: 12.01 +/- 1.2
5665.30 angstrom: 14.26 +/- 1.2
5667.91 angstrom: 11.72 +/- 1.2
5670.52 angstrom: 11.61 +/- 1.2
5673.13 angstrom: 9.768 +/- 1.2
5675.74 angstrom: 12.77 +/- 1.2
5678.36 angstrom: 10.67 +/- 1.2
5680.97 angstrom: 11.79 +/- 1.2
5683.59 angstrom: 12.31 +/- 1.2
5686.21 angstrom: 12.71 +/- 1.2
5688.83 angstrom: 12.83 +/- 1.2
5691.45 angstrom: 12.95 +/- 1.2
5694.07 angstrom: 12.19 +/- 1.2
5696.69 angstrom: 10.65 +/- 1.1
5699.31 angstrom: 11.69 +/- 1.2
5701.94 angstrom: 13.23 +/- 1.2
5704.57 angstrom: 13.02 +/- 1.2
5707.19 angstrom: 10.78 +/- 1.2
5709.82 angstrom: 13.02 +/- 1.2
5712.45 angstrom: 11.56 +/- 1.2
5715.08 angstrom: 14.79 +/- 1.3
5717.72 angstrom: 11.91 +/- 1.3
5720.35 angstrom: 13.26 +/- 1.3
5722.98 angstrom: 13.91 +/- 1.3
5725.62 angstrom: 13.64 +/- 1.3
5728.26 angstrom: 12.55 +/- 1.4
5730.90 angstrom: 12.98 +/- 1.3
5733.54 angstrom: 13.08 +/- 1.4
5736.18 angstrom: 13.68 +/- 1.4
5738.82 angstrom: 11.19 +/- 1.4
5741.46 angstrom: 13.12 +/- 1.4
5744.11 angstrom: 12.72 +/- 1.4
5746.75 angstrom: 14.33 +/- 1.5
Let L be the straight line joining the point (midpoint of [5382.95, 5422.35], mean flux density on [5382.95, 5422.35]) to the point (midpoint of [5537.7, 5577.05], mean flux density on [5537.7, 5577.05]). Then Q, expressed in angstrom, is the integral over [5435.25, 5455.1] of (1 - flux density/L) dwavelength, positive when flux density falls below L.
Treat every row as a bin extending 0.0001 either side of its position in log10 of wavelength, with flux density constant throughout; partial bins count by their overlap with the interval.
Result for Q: 2.3 angstrom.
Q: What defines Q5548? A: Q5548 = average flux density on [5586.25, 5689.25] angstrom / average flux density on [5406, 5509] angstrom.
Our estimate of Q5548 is 1.0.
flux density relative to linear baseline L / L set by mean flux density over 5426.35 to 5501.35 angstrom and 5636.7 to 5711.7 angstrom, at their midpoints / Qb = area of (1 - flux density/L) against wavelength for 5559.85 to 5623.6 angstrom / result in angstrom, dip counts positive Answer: -2.9 angstrom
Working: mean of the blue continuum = 11.4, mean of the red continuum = 12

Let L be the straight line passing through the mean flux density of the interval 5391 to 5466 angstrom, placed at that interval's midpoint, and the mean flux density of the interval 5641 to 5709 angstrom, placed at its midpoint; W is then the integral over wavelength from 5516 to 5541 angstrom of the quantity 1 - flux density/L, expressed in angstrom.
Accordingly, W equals -2.5 angstrom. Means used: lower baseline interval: 11.4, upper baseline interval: 11.9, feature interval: 12.8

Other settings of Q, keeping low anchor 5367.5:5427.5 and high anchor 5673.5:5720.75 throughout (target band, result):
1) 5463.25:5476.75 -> 1.1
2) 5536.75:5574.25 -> -1.7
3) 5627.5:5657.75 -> 0.7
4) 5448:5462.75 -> 1.3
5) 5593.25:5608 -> 0.3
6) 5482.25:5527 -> -1.1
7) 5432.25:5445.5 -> 1.3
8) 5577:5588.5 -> -0.1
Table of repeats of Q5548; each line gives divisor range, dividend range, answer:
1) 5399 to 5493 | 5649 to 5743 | 1.07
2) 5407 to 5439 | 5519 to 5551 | 1.09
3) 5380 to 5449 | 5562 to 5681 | 1.04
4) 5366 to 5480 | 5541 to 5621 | 1.07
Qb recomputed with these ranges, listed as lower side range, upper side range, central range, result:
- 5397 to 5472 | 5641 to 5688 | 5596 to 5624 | -1.2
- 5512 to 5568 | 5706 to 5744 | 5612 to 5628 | 0.4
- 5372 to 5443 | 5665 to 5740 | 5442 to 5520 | 1.8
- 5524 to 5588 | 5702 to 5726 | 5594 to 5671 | 3.9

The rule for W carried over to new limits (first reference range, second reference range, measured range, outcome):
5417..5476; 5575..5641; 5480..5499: -1.55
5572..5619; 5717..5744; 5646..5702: 3.17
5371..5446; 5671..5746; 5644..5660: 0.79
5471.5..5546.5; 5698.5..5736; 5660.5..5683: 1.68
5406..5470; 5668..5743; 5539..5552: -1.34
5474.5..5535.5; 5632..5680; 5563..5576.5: -0.58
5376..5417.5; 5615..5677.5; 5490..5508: -0.12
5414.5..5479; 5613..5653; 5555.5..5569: -0.66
